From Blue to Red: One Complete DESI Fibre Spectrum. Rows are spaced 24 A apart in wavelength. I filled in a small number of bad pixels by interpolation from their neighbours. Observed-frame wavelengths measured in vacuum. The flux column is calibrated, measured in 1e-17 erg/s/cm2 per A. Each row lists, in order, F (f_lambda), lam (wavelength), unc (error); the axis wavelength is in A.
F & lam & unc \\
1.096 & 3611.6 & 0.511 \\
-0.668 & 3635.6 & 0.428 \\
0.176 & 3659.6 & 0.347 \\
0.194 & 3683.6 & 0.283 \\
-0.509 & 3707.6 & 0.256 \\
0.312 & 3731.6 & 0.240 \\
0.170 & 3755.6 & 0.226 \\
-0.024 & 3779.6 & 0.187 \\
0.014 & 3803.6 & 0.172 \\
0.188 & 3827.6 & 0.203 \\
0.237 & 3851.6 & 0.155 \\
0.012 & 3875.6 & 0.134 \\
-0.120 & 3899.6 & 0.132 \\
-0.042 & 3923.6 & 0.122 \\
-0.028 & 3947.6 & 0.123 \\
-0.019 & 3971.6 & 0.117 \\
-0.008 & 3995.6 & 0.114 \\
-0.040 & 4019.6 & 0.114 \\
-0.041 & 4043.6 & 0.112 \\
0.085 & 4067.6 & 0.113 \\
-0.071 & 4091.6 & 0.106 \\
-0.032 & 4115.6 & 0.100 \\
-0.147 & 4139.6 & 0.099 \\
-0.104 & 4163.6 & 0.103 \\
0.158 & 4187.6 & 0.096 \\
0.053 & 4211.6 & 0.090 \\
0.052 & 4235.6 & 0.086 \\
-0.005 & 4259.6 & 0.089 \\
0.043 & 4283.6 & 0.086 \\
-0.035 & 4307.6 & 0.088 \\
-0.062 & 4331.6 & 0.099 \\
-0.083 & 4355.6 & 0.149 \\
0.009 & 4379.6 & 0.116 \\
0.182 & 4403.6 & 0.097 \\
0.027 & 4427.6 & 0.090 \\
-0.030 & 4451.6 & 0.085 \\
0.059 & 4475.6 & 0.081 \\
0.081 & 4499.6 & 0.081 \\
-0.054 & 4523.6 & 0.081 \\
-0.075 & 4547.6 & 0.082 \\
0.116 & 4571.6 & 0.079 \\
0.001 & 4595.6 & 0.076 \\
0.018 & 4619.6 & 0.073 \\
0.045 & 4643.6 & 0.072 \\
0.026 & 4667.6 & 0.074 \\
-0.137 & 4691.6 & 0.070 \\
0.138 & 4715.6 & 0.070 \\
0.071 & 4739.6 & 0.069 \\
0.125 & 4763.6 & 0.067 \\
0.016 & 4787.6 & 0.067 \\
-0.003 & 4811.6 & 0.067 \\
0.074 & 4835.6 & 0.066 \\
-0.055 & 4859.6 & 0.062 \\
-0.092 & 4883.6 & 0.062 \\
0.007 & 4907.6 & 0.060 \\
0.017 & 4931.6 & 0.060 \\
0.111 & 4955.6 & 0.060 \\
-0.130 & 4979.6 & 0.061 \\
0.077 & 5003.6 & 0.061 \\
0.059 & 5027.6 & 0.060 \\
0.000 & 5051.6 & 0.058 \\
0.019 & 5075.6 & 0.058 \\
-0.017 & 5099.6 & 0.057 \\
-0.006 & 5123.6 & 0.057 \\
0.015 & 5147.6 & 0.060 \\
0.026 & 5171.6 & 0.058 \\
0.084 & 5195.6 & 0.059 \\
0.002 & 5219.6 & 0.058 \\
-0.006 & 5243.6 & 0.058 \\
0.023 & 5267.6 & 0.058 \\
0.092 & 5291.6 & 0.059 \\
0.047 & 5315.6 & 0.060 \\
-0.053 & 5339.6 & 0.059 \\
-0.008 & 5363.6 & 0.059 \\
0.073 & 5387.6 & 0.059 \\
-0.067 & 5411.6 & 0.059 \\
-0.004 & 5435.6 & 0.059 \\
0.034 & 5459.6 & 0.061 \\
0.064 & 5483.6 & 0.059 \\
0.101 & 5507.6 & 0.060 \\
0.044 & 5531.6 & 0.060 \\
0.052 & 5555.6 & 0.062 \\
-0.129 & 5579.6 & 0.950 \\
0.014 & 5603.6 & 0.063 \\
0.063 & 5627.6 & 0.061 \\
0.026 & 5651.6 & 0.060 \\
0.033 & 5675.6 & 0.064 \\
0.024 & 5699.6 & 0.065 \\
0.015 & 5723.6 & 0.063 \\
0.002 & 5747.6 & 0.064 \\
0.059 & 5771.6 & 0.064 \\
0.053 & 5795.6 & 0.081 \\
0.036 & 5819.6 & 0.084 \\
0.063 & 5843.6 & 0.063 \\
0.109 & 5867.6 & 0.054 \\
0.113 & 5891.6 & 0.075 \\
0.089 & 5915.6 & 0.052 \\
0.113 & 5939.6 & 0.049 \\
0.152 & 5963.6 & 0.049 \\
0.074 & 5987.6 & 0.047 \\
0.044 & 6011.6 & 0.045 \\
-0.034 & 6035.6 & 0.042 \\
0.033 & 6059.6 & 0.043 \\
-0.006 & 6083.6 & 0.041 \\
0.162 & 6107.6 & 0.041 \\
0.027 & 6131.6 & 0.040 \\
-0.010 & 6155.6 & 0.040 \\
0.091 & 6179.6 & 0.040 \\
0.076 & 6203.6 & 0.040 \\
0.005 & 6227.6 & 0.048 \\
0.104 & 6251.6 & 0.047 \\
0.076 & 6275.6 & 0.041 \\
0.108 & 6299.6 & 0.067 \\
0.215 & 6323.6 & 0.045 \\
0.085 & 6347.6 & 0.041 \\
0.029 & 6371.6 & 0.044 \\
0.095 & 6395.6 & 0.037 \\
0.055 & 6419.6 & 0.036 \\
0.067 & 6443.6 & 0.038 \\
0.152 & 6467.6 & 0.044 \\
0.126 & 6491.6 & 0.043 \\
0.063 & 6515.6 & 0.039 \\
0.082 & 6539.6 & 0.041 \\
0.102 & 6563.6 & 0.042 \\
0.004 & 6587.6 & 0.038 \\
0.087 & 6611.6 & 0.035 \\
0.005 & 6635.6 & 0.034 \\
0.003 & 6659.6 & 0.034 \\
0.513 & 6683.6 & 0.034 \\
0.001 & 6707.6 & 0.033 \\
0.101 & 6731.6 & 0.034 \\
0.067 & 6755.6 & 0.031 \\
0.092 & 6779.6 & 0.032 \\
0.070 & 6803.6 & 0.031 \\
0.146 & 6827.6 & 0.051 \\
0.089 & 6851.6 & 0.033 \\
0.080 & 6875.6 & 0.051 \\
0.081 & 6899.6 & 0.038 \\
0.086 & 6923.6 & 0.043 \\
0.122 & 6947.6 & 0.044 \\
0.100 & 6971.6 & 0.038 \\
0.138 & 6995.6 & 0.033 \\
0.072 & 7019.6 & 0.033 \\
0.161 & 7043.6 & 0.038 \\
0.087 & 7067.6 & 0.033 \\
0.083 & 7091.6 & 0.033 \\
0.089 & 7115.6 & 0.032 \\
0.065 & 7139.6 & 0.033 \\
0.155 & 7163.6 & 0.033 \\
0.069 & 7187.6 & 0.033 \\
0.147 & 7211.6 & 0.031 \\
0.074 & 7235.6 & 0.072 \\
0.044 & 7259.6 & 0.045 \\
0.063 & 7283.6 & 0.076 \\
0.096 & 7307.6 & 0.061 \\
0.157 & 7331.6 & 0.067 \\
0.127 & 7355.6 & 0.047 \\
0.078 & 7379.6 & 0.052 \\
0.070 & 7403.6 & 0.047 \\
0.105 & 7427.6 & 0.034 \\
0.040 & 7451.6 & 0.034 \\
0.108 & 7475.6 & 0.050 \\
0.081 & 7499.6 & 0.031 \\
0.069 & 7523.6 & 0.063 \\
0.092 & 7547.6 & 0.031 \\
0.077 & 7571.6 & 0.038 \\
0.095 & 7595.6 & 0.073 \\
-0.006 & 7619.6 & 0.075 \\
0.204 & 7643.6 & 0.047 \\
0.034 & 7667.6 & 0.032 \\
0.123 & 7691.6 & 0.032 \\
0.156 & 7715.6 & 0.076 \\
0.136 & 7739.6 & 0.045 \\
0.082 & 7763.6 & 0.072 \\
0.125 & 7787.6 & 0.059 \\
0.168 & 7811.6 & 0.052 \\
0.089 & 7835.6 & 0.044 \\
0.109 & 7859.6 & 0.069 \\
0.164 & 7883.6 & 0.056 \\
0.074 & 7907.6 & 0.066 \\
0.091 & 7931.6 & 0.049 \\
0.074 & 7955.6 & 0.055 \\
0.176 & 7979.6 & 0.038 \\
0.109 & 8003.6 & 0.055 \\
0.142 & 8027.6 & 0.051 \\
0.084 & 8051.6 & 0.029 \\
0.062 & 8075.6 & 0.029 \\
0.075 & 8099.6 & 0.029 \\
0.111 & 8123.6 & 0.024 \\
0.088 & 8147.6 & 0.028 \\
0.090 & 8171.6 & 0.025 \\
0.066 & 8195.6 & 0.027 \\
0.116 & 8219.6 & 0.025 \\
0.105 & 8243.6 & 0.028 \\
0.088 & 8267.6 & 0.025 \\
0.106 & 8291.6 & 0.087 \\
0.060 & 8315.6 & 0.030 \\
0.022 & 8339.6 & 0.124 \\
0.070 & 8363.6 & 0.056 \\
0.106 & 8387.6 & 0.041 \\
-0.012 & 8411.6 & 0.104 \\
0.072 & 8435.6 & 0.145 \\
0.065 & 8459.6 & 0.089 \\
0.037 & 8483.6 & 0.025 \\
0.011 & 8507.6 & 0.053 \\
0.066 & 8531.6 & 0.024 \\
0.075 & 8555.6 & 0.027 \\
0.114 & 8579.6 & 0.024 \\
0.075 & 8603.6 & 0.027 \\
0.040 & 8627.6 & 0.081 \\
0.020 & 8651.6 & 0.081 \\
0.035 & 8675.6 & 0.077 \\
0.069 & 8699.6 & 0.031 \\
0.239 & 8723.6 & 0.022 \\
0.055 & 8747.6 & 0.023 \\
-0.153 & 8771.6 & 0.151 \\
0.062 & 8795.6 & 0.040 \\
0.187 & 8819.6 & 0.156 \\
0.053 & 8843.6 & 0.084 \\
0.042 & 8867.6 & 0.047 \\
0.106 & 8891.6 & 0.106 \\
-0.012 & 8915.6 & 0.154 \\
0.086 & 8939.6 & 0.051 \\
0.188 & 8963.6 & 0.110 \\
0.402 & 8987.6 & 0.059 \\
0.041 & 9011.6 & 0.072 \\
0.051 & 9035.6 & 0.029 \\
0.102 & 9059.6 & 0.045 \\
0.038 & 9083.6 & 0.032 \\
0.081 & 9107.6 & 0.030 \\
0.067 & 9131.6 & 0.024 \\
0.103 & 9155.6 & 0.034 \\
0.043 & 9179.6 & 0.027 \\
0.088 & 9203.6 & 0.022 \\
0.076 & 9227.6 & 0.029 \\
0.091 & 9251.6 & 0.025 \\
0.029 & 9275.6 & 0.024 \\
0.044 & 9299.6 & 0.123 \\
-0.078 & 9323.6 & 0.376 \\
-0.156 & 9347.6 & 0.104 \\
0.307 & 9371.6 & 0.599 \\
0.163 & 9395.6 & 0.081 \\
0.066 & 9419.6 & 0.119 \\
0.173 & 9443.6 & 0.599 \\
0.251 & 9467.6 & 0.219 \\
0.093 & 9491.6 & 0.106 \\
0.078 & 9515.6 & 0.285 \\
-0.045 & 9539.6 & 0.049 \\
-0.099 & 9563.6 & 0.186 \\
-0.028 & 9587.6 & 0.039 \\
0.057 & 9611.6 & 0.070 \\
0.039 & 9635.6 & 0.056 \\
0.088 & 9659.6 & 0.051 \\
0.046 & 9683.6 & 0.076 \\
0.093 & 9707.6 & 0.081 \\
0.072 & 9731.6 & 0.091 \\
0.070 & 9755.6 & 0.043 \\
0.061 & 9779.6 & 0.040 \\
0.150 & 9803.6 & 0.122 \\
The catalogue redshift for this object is 0.792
